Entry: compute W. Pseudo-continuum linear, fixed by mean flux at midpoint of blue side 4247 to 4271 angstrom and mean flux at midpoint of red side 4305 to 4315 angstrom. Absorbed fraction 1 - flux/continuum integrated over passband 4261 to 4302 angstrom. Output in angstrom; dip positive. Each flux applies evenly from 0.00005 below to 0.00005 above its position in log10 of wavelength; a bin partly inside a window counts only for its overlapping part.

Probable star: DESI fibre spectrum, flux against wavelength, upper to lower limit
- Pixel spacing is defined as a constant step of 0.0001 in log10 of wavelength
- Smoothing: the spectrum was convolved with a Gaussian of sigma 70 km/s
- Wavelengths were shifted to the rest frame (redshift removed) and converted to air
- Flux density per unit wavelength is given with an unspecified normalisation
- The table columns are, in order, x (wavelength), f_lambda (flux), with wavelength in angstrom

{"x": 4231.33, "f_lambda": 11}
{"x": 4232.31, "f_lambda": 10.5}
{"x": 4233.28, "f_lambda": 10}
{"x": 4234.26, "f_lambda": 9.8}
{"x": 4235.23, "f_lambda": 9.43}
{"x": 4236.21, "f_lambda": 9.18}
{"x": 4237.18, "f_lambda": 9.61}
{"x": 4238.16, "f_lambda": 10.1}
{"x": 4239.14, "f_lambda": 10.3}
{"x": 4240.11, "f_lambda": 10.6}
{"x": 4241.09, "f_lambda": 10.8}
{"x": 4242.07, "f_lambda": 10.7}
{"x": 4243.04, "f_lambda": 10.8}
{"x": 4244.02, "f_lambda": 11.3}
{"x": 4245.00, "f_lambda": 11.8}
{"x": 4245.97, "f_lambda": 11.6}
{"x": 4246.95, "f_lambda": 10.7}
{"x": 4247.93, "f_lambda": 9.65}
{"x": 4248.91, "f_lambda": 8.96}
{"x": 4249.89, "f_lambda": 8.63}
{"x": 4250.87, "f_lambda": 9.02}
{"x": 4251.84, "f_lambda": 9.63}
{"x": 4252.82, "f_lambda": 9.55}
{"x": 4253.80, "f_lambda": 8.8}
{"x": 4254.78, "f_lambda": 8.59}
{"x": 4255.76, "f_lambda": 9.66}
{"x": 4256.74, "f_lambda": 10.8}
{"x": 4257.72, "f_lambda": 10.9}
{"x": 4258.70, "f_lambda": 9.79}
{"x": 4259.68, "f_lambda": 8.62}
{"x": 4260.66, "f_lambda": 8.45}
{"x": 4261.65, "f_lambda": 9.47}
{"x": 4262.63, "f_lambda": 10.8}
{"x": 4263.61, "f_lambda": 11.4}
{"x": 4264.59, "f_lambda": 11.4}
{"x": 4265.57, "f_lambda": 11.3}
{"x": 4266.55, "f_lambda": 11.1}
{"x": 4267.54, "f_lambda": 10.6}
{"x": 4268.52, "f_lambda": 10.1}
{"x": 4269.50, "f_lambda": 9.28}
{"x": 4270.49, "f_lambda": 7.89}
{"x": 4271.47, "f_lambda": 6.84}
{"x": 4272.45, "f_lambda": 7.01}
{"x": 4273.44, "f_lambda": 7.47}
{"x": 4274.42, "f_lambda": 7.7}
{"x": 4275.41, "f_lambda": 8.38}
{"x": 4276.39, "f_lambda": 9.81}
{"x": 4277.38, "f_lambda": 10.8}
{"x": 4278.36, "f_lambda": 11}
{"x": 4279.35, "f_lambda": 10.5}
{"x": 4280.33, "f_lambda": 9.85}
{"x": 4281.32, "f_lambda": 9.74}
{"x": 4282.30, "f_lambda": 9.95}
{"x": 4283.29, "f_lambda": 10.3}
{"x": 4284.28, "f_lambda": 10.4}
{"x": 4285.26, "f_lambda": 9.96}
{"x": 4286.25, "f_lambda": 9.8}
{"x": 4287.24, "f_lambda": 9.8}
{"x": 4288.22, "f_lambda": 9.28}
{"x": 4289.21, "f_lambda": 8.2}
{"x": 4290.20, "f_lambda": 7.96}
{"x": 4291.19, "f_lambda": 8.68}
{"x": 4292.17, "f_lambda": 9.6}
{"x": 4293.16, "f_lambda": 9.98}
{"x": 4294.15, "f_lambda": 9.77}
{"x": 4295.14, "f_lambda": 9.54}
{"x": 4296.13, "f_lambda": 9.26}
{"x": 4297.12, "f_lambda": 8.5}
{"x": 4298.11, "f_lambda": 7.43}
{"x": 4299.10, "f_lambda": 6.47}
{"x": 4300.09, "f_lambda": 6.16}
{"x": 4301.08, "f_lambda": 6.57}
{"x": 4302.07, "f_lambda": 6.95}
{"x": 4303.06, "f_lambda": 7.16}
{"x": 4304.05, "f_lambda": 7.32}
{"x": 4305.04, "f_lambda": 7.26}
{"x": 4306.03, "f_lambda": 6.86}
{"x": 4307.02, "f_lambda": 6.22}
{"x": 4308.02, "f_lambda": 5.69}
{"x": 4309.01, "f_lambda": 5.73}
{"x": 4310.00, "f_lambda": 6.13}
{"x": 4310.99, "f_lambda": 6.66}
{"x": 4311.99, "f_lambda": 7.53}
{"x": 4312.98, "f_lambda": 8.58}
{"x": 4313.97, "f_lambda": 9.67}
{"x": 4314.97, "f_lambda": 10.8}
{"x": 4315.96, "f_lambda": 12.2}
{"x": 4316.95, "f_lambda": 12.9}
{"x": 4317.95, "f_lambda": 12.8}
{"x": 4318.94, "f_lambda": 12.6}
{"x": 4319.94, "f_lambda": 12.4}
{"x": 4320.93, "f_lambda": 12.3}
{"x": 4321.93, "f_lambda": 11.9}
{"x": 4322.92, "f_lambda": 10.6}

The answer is -2.8 angstrom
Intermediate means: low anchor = 9.78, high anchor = 7.22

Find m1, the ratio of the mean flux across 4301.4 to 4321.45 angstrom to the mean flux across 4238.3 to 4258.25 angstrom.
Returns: 0.9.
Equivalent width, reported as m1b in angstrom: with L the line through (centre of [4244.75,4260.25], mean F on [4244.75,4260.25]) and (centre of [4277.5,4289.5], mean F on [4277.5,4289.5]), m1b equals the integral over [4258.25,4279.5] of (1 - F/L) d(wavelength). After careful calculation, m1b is 0.8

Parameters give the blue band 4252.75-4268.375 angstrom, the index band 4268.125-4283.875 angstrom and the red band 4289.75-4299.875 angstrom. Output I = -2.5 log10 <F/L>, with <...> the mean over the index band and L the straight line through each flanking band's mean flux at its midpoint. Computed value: 0.03 mag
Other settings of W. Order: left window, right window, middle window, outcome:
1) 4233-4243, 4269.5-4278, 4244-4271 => -2.5 angstrom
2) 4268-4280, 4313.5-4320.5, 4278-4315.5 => 6.9 angstrom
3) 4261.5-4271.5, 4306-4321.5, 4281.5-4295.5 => 0.4 angstrom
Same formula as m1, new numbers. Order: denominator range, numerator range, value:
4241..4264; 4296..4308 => 0.71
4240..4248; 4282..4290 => 0.88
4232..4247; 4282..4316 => 0.79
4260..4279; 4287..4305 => 0.86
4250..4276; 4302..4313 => 0.72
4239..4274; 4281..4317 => 0.86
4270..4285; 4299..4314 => 0.75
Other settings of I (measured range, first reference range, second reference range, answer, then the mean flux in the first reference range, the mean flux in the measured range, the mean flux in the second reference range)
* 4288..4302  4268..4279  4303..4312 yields -0.13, 8.78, 8.32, 6.58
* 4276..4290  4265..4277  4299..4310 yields -0.22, 8.99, 9.91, 6.57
